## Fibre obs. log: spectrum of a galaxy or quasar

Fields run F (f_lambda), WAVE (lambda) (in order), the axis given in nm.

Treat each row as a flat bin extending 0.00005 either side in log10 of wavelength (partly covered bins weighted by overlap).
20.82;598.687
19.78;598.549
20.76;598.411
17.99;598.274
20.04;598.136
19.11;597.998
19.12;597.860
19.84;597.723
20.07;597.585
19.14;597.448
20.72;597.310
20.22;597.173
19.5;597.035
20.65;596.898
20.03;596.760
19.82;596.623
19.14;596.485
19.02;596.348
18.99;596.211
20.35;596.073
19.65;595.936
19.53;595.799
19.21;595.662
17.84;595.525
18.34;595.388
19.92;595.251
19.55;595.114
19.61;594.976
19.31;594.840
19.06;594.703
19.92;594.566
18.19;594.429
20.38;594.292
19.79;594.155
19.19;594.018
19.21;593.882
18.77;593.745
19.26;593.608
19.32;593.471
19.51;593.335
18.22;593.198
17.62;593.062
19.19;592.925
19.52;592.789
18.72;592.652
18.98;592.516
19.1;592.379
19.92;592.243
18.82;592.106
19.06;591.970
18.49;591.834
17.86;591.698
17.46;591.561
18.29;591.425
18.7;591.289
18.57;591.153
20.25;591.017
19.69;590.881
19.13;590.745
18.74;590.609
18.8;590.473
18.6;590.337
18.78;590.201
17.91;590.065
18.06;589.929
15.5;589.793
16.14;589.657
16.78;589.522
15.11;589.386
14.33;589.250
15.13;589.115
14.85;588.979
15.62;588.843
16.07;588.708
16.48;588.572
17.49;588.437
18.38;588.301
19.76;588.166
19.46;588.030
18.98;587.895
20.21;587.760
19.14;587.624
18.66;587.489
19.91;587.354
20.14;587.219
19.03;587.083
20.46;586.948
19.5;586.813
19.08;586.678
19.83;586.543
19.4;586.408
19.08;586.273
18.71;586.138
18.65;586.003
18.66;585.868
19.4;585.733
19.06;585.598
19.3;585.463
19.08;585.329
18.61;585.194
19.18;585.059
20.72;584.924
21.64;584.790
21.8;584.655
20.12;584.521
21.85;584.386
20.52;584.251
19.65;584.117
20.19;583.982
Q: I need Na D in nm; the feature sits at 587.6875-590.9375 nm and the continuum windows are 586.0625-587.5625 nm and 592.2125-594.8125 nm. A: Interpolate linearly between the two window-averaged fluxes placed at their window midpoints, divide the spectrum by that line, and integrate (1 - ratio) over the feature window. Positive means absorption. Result 0.31 nm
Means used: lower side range 19.4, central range 17.5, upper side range 19.1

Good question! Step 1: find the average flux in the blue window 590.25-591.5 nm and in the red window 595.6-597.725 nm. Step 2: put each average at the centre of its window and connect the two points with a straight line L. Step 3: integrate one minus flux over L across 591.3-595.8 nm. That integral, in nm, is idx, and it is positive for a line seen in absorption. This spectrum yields 0.08 nm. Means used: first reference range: 19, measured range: 19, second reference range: 19.7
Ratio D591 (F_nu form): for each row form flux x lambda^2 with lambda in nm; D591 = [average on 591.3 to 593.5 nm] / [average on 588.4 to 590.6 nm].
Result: 1.1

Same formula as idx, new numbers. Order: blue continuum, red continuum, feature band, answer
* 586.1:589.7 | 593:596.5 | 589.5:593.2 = 0.03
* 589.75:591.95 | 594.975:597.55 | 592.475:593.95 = 0.00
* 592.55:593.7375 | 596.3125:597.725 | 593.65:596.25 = 0.01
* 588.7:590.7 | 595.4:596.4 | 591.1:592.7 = -0.10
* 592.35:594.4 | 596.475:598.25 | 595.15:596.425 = 0.02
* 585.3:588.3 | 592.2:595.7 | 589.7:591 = 0.06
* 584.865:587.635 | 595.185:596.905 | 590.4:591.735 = 0.04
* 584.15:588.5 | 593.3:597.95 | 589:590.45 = 0.21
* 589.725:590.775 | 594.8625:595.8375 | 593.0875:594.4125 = -0.03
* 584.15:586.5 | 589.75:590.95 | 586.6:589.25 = 0.12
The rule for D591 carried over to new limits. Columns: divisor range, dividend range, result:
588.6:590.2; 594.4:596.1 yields 1.22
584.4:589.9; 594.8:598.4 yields 1.09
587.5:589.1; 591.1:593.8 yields 1.07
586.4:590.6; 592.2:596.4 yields 1.09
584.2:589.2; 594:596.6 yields 1.05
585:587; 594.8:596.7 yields 1.04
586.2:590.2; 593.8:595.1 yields 1.10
